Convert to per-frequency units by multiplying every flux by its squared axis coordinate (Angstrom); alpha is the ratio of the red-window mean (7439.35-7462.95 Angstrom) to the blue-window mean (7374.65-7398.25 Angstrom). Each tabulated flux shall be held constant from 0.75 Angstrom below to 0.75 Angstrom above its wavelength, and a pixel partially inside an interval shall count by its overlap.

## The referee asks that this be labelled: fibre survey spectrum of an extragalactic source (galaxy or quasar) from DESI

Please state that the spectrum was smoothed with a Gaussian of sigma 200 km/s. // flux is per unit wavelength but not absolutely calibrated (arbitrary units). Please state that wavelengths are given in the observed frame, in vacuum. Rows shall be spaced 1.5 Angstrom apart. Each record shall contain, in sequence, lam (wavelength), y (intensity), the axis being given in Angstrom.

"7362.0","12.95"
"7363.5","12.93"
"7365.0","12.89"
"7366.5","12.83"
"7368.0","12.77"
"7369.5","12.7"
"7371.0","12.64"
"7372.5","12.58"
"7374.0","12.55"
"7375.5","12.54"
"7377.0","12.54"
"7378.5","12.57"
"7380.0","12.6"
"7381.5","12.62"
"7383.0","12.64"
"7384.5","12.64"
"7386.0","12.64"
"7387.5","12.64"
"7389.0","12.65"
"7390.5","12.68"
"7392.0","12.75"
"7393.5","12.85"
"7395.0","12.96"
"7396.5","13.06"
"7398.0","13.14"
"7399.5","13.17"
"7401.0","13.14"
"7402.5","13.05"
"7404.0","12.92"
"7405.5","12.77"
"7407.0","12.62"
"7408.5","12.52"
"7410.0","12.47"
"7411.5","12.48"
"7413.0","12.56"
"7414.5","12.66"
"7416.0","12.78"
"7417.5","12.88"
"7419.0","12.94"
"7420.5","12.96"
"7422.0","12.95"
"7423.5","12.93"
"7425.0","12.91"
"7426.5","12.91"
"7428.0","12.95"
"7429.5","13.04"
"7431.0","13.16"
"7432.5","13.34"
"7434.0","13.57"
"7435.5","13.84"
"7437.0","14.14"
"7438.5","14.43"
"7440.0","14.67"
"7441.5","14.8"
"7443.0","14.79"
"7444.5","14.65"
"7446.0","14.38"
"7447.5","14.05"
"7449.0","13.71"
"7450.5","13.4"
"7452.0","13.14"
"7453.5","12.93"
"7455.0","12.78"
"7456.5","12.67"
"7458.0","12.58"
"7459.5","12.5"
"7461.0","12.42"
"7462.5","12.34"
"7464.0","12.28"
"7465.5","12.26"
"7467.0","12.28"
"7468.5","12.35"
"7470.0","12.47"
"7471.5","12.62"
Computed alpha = 1.08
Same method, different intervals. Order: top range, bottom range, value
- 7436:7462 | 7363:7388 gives 1.10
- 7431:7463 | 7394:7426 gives 1.07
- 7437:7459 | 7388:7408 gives 1.08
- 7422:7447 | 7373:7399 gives 1.10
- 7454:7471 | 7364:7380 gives 1.01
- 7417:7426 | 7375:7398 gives 1.03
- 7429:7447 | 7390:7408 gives 1.10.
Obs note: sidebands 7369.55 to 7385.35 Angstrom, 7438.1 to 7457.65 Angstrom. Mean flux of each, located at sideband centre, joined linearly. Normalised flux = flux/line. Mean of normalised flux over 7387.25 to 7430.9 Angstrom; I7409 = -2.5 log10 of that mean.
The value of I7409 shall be 0.03 mag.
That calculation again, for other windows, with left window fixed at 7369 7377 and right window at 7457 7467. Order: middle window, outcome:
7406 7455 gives -0.07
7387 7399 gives -0.03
